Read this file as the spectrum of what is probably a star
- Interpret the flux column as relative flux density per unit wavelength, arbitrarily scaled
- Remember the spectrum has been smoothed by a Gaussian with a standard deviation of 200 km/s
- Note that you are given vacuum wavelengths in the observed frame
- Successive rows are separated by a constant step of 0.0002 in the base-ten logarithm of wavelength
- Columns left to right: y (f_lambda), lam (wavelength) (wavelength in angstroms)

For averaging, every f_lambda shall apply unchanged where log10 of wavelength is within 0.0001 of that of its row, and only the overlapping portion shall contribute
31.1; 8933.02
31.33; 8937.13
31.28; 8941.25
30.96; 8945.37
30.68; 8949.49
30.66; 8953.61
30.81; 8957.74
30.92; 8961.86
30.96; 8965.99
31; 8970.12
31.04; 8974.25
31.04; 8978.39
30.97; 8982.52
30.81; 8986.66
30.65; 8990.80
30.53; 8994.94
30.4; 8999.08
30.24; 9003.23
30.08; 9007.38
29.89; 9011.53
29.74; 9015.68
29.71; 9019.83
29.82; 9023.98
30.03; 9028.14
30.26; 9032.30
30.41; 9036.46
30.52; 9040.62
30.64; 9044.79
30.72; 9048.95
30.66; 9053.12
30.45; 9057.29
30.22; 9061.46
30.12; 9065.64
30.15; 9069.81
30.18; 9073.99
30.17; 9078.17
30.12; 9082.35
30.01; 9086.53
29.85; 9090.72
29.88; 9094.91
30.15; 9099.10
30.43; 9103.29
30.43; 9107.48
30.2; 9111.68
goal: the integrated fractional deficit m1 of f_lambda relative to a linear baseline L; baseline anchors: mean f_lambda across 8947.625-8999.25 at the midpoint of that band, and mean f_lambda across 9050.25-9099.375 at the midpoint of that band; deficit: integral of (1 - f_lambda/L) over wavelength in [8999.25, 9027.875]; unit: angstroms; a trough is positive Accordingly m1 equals 0.6 angstroms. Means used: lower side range 30.8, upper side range 30.2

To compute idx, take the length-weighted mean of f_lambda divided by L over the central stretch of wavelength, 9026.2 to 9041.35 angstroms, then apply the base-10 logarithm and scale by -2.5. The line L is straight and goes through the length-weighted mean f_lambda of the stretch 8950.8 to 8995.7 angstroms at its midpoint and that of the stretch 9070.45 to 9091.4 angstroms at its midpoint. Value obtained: 0.00 mag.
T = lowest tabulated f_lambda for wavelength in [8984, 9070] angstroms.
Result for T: 29.71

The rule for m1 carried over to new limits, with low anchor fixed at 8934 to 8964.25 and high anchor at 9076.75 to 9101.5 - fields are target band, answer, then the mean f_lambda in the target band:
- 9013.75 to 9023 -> 0.2 angstroms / 29.8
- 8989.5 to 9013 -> 0.2 angstroms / 30.3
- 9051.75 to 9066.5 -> -0.1 angstroms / 30.4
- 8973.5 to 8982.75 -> -0.1 angstroms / 31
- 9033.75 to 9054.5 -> -0.2 angstroms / 30.6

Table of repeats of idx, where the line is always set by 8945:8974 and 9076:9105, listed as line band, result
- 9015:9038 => 0.02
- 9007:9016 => 0.02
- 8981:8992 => 0.00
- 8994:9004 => 0.01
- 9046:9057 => -0.01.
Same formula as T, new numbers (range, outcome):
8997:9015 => 29.89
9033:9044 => 30.41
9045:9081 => 30.12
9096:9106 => 30.15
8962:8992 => 30.65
